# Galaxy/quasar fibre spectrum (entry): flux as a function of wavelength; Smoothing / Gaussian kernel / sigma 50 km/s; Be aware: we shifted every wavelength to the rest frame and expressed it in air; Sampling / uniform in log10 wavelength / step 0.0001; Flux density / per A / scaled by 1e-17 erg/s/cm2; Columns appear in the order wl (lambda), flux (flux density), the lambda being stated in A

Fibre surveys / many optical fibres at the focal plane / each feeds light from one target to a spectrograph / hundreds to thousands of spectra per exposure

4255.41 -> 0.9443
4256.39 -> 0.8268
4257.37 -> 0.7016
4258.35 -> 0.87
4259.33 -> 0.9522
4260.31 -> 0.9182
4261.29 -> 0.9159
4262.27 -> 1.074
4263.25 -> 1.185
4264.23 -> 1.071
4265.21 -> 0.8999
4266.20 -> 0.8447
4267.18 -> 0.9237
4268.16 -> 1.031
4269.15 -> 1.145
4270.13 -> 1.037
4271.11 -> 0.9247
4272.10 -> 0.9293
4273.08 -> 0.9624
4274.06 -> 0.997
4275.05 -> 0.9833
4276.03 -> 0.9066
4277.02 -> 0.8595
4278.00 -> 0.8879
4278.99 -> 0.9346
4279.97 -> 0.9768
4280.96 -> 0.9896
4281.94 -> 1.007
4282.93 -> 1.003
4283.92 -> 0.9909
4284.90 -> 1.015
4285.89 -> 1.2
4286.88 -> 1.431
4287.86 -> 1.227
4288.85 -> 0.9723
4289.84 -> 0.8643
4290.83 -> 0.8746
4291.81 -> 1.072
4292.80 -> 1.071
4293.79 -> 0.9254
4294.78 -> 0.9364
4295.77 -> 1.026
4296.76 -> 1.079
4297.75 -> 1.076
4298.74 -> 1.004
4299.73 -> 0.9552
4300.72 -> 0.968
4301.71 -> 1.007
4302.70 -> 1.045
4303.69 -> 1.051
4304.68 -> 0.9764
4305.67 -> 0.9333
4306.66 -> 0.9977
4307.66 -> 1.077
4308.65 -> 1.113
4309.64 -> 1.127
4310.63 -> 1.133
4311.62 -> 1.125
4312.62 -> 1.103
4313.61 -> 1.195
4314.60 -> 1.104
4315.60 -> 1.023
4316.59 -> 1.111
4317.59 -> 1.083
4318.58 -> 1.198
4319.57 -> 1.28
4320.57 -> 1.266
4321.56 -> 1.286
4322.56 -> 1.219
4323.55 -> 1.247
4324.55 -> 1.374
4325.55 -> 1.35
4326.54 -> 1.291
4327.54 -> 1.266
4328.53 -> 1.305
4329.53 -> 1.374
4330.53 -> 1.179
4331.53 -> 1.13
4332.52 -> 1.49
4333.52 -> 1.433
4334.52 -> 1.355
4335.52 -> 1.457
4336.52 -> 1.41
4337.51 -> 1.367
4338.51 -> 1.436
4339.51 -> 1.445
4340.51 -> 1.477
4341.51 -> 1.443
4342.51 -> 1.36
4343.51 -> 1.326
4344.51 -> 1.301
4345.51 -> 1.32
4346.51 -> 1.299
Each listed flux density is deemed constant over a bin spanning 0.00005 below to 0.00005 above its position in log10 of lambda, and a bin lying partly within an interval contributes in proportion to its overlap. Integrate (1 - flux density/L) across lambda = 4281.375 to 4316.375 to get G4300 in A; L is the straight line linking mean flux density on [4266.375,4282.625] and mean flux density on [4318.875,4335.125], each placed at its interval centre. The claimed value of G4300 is 2.2 A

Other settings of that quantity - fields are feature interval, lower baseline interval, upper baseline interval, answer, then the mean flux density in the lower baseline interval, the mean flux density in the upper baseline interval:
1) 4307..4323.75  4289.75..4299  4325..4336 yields 0.51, 0.998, 1.33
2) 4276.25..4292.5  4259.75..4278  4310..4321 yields 0.24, 0.976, 1.15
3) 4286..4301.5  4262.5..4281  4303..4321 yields 0.12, 0.974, 1.1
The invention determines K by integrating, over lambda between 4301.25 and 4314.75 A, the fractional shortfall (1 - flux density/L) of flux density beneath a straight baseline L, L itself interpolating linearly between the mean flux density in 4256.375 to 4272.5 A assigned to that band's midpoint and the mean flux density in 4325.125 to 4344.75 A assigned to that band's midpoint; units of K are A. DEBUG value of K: 1.5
